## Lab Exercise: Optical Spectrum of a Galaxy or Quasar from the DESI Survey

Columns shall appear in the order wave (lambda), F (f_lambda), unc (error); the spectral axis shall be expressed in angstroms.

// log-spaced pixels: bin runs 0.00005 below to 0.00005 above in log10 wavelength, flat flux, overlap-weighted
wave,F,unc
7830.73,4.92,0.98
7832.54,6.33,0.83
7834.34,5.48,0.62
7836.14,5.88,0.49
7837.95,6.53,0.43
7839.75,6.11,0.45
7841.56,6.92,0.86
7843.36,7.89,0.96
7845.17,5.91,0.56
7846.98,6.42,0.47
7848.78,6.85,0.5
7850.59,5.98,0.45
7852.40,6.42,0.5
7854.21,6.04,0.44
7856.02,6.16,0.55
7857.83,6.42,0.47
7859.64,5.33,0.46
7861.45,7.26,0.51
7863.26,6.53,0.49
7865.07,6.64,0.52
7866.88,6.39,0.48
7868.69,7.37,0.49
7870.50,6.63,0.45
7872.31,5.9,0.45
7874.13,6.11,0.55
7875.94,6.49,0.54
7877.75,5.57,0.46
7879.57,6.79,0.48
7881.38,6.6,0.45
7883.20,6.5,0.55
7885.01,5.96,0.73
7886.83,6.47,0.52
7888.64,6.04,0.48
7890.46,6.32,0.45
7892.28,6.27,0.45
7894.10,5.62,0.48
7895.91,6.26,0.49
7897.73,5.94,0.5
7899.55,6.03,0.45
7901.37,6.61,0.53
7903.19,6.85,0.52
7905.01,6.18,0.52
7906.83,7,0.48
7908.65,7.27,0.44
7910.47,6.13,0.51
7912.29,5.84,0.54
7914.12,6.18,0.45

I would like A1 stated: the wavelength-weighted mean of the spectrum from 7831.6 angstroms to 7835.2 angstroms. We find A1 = 5.9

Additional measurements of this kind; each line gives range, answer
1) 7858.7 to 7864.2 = 6.38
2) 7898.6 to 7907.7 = 6.53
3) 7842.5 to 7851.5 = 6.6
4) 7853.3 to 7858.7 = 6.2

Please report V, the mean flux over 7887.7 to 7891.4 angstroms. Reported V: 6.18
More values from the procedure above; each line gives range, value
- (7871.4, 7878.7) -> 6.02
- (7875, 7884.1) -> 6.39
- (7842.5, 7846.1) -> 6.87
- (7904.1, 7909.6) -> 6.81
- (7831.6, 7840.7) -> 6.06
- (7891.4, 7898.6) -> 6.03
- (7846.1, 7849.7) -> 6.64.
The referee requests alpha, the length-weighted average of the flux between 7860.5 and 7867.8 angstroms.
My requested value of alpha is 6.7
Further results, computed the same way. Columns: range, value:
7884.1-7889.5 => 6.17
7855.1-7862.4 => 6.29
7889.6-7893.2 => 6.28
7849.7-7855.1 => 6.14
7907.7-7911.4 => 6.71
